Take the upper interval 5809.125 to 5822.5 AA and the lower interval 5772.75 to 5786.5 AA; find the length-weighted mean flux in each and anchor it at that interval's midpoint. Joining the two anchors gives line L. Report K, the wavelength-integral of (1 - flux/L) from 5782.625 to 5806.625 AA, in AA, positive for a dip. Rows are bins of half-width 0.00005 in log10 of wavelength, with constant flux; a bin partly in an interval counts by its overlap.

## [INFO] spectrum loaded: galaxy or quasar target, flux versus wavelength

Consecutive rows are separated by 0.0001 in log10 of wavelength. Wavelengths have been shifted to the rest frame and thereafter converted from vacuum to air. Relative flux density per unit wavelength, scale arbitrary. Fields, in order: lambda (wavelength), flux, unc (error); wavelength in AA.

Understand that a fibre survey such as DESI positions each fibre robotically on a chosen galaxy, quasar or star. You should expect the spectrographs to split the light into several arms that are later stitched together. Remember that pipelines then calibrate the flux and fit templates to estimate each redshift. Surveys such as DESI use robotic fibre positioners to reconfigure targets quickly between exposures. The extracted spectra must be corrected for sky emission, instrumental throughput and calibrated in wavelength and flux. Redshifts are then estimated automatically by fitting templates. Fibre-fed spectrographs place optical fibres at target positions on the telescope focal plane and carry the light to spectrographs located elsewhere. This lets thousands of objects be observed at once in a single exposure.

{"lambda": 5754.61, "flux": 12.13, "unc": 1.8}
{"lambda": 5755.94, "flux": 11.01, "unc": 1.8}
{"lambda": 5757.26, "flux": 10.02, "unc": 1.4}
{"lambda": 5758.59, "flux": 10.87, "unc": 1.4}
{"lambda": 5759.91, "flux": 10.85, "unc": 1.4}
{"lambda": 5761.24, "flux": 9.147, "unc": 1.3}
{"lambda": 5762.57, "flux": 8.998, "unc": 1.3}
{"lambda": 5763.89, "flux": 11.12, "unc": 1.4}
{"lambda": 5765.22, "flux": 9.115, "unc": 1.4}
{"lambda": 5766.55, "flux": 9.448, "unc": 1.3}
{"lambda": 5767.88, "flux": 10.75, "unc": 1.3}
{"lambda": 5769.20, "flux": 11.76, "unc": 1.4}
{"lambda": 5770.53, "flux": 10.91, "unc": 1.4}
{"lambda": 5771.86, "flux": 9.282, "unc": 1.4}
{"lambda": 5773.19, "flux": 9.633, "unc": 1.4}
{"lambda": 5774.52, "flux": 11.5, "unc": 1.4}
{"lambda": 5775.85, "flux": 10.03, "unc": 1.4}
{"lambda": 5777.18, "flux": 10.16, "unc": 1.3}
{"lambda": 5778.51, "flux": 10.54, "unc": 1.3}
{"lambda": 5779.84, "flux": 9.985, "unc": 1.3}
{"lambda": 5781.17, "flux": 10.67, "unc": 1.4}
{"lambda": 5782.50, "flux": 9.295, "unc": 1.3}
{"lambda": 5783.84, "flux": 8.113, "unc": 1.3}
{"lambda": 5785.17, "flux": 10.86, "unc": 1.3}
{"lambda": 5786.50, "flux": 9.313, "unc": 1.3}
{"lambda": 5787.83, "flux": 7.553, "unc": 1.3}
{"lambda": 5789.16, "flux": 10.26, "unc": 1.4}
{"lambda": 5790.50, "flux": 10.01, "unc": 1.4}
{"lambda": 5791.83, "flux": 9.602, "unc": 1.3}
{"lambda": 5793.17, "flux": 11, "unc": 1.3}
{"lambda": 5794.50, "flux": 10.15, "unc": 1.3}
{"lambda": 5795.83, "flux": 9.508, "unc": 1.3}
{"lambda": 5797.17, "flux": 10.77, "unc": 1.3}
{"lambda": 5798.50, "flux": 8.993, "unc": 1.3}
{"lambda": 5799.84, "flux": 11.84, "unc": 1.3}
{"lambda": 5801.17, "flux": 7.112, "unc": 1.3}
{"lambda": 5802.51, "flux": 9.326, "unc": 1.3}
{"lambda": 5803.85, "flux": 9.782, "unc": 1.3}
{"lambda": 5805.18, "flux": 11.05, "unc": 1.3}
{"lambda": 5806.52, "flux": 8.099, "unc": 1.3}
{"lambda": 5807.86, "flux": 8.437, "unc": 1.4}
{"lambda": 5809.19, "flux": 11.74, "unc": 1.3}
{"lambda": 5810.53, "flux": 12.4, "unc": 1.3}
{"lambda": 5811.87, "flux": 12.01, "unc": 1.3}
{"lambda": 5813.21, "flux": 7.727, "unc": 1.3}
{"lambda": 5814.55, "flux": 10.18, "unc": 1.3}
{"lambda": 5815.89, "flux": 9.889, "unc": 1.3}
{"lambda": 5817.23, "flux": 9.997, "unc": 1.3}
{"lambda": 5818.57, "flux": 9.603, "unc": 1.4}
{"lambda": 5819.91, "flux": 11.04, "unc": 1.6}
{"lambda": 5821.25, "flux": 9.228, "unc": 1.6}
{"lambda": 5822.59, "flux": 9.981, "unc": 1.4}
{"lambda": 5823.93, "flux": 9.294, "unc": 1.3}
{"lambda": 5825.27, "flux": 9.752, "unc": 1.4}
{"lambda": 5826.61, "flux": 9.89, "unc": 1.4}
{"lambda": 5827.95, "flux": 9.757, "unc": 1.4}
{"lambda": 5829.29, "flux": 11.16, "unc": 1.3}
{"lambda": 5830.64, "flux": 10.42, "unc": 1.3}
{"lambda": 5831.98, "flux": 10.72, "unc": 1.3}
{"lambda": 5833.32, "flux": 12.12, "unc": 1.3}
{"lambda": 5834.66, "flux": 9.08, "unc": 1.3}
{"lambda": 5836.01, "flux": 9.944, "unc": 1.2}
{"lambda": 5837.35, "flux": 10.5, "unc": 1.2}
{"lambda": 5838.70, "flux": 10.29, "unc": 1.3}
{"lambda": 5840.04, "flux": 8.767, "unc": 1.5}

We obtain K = 1.2 AA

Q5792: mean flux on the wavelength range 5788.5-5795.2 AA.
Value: 10.2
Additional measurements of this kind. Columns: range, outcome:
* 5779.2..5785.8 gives 9.77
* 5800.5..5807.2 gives 9.07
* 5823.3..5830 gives 9.98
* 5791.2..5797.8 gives 10.2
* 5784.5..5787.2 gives 10.1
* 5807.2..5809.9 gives 10.1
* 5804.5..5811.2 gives 10.4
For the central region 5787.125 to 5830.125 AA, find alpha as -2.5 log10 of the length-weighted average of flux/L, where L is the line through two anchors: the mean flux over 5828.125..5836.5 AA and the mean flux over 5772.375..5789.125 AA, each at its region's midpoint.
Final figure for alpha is 0.03 mag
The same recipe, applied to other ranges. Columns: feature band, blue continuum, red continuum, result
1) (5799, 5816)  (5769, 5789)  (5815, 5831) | 0.00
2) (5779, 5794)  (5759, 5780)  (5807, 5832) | 0.05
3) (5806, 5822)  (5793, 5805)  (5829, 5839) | 0.01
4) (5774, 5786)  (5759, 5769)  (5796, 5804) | -0.03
